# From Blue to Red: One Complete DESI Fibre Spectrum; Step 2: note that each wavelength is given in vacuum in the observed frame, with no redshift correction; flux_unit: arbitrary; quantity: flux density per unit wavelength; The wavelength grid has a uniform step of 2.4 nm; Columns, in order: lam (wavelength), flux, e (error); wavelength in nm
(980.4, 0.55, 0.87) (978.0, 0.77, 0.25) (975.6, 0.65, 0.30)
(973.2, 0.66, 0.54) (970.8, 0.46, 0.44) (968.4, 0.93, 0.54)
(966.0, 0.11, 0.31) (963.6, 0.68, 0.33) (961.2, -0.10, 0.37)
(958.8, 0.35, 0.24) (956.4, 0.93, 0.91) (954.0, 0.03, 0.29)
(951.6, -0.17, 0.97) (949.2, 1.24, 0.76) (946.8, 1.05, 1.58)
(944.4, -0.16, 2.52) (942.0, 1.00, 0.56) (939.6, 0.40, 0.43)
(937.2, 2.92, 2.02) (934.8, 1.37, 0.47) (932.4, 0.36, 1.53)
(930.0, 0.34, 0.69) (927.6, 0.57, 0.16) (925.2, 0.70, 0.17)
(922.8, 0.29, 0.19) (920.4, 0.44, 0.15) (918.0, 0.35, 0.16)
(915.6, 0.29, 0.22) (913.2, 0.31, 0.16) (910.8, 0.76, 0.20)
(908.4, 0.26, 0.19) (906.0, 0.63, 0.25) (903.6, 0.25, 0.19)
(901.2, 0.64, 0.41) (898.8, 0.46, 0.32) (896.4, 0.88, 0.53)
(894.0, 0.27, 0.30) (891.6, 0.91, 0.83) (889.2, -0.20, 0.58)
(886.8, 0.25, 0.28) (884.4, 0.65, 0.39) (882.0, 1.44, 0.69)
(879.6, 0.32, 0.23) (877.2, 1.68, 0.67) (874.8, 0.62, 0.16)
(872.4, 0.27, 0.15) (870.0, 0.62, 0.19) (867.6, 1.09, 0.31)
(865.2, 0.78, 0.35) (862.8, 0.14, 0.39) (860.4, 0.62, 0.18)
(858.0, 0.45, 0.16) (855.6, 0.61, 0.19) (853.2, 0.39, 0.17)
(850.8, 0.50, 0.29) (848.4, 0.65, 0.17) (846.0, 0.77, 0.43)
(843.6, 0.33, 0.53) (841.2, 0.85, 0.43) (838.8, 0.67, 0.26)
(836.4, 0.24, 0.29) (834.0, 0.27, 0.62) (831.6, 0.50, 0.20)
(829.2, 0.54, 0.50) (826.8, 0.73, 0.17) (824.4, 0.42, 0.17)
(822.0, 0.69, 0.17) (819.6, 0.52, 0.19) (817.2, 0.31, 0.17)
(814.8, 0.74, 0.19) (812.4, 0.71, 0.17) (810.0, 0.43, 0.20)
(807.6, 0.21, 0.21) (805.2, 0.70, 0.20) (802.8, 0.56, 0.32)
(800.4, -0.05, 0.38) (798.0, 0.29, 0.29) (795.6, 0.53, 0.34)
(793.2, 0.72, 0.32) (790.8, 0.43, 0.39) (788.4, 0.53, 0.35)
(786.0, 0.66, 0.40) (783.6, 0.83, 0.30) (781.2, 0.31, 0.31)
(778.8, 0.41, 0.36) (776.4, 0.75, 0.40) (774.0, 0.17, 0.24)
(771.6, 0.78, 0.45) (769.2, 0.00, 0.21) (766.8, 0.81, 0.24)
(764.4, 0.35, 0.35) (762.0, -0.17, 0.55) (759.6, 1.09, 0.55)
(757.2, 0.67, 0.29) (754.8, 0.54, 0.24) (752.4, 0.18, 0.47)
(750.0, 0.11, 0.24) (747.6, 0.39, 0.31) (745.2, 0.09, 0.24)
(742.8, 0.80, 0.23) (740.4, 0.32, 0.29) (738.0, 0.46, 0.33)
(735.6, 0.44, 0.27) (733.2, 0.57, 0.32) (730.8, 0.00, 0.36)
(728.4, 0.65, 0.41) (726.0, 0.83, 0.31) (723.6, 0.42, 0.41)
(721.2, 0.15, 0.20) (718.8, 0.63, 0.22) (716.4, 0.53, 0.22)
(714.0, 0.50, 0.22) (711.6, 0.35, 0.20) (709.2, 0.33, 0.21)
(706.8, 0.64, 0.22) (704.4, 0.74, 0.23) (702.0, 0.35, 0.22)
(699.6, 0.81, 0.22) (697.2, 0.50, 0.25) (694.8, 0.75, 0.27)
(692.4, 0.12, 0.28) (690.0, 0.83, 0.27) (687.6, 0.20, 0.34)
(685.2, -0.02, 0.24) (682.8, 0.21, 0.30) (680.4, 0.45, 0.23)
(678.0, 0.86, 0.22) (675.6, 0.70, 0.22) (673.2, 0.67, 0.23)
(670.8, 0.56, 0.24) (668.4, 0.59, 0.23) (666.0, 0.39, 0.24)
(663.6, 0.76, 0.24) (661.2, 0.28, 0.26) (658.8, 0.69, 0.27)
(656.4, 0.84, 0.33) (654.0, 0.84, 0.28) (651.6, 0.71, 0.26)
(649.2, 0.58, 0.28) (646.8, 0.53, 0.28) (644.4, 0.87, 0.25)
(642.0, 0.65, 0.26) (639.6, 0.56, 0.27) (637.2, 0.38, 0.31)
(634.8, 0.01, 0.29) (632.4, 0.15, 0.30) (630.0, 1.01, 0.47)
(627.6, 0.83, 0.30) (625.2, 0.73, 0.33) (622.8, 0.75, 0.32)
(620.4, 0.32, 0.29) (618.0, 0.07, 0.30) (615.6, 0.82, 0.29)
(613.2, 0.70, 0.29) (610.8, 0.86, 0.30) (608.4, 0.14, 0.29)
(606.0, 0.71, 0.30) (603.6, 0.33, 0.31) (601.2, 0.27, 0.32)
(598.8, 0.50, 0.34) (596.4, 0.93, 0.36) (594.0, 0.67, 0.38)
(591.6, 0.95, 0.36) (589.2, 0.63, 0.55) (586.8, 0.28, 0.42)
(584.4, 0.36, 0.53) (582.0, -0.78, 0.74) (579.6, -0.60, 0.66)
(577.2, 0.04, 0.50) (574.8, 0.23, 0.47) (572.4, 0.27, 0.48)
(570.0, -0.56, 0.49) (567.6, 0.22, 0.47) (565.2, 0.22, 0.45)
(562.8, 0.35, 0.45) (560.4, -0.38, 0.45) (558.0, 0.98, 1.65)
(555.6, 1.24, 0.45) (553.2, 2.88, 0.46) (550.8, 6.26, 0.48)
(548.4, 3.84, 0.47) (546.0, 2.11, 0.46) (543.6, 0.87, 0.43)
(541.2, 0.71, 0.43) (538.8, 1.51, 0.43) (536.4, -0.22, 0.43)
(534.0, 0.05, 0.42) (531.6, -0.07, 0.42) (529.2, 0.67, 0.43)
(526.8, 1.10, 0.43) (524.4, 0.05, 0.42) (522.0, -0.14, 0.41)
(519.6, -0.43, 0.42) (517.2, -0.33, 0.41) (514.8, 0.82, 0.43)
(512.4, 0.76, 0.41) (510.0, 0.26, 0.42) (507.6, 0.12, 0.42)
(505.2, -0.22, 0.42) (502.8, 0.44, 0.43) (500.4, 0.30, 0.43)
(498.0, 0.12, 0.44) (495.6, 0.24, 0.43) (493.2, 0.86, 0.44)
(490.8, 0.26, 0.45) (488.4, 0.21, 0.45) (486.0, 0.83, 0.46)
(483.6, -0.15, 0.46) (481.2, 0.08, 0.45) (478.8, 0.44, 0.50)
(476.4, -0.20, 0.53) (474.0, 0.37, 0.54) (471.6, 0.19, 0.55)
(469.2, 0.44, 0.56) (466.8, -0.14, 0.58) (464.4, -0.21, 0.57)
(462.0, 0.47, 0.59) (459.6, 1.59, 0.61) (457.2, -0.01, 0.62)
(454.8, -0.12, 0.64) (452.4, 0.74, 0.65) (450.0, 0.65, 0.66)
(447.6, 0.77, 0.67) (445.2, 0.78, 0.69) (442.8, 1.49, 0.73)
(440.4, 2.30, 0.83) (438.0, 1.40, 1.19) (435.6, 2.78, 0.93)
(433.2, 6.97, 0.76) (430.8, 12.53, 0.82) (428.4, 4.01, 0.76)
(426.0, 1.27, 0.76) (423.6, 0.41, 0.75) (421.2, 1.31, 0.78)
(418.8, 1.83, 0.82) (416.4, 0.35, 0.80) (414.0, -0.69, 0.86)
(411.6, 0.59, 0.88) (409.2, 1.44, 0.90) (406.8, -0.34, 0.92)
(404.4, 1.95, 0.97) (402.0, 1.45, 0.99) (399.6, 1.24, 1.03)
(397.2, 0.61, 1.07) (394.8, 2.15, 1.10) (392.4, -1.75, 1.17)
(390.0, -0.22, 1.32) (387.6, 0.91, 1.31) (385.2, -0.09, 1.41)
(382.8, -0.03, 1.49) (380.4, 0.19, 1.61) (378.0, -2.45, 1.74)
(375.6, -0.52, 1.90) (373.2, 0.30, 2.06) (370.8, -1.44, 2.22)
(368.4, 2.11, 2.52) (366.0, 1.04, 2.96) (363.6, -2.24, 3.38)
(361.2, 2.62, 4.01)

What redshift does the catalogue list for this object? 2.55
